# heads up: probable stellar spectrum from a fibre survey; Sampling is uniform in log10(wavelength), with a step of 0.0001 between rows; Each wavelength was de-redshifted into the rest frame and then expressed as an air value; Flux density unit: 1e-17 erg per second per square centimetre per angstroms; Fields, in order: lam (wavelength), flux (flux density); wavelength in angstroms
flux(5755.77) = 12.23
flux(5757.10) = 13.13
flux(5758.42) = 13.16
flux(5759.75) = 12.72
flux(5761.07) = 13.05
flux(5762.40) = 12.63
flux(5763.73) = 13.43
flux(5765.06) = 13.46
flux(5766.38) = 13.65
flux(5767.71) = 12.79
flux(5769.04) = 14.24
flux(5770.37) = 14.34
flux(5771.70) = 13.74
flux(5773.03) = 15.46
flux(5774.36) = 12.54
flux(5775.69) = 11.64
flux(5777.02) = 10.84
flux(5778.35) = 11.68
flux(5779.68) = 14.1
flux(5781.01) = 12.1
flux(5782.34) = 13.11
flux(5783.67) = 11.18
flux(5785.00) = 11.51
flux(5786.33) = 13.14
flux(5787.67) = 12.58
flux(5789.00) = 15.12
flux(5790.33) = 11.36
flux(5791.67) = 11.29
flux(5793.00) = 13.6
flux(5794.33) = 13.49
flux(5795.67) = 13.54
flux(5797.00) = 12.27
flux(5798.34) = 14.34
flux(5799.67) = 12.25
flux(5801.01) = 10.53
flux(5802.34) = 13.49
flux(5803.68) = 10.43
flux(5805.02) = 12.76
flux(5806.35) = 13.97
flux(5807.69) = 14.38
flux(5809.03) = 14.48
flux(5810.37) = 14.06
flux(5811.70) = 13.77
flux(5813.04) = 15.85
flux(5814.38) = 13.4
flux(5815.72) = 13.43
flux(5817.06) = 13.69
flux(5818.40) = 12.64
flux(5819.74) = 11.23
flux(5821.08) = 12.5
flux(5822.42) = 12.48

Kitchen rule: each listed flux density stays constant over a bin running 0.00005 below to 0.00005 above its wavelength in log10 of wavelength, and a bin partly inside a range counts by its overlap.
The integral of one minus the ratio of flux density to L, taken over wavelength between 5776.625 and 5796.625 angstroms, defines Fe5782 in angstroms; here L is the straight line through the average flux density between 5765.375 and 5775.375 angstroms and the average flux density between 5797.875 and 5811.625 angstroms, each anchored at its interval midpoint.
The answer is 1.2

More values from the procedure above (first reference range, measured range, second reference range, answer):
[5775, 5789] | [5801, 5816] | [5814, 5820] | -0.8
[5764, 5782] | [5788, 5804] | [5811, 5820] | 0.8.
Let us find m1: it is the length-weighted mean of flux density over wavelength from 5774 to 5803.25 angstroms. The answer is 12.5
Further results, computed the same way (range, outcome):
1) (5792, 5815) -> 13.3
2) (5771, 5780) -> 12.8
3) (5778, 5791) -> 12.6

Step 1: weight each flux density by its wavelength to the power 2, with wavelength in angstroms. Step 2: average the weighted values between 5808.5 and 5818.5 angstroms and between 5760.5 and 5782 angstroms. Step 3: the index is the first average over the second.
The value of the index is 1.08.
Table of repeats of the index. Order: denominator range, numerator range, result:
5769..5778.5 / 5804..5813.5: 1.09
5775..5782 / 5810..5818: 1.17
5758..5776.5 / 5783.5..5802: 0.96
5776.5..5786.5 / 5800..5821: 1.09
